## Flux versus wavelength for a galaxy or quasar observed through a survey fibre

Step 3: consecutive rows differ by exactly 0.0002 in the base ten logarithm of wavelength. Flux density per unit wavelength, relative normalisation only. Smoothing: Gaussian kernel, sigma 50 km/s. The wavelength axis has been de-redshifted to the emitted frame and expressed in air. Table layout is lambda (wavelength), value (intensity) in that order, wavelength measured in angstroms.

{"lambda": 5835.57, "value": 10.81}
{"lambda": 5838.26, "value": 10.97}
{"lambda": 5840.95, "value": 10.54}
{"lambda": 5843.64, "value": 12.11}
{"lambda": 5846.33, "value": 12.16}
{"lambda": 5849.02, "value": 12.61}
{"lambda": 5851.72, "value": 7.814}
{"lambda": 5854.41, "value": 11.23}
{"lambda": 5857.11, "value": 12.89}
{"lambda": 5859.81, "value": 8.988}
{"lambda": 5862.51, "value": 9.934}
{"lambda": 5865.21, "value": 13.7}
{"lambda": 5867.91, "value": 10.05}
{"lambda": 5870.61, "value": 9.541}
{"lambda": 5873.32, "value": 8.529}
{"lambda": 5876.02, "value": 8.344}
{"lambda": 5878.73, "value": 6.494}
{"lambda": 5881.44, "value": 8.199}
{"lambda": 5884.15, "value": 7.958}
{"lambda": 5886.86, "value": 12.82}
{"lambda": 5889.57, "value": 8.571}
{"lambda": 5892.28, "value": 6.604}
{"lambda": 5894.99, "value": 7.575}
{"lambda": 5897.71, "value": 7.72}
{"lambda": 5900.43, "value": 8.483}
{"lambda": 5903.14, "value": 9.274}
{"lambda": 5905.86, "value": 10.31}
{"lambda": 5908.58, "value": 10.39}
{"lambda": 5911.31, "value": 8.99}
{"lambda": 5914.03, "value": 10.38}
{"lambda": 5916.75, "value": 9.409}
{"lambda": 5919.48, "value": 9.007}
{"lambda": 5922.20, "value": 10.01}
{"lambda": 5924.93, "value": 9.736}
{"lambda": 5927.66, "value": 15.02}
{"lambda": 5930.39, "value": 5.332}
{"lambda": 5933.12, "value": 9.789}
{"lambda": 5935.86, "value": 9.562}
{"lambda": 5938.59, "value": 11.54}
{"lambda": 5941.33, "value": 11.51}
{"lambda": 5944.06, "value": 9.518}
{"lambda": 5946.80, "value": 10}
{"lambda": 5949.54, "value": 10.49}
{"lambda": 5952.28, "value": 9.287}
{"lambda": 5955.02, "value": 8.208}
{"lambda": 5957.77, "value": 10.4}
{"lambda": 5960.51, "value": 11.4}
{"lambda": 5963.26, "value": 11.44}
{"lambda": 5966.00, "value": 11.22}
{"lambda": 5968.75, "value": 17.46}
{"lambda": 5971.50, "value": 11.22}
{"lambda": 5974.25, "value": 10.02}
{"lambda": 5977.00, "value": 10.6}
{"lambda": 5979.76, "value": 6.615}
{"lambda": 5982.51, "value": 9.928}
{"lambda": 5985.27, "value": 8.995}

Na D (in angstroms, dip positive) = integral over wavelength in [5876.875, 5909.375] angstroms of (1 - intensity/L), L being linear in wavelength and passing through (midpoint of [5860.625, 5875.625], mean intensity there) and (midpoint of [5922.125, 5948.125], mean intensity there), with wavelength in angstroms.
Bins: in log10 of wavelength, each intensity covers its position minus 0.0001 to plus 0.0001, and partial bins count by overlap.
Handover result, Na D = 4.9 angstroms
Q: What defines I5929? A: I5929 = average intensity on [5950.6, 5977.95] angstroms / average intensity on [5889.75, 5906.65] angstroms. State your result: 1.34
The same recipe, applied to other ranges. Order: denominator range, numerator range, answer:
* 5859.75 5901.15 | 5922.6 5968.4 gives 1.16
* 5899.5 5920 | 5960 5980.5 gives 1.19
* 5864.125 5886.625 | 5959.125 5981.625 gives 1.22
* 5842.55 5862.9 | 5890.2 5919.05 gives 0.81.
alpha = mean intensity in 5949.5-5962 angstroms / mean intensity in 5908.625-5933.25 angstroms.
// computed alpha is 1.01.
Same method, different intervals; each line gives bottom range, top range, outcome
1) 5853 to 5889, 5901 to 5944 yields 1.01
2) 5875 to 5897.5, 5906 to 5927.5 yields 1.21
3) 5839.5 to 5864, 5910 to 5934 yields 0.89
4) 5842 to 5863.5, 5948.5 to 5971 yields 1.02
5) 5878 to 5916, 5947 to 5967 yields 1.16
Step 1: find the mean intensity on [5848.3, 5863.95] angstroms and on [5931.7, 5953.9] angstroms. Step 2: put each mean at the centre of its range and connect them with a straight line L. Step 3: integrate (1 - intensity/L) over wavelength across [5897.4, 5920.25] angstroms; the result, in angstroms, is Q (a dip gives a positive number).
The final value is 2.0 angstroms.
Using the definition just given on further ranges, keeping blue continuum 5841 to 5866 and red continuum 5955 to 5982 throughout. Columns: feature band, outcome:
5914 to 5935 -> 2.4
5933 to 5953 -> 1.3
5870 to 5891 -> 4.4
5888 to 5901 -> 3.8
